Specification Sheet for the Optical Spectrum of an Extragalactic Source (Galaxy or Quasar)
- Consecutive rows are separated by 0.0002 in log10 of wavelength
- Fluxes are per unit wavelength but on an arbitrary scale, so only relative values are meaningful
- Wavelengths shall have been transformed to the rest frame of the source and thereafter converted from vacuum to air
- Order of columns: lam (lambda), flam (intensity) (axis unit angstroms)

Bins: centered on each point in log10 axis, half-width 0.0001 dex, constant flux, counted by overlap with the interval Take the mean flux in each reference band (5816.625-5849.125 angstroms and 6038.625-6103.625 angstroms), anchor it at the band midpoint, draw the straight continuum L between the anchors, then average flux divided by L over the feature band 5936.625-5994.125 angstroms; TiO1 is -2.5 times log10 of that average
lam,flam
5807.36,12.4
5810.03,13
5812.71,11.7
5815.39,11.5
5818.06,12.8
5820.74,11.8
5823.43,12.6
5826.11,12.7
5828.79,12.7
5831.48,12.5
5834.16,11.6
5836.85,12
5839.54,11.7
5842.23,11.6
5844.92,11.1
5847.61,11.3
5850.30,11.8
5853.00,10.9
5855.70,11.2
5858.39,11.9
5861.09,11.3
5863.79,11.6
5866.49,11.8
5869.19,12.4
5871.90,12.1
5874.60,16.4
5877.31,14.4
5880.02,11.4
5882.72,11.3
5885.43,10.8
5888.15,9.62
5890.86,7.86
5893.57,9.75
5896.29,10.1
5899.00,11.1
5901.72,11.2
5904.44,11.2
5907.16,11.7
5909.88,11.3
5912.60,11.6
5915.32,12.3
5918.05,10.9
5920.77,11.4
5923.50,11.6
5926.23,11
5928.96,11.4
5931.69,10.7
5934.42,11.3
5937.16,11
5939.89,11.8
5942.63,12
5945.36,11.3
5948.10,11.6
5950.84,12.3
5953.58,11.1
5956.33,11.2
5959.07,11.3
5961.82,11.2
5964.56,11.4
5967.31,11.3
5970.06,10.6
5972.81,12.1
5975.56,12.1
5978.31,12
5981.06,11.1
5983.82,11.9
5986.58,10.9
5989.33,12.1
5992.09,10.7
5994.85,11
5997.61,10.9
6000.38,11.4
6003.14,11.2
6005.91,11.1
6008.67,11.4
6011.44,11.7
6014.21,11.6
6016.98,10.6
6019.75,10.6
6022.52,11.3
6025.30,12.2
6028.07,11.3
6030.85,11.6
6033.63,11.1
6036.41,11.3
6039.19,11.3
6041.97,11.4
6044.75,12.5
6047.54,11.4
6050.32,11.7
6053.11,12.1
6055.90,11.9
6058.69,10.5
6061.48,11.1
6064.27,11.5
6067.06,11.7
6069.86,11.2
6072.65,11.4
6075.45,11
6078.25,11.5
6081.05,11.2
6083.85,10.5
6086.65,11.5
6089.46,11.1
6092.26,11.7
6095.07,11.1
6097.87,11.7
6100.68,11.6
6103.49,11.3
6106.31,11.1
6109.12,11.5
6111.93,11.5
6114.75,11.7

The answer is 0.02 mag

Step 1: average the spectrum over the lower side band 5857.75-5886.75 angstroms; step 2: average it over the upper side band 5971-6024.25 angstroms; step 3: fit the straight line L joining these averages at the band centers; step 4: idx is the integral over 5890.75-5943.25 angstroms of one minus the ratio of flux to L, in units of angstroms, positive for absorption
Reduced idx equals 3.71 angstroms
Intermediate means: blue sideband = 12.3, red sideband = 11.4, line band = 11.1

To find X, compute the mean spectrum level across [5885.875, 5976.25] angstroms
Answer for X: 11.2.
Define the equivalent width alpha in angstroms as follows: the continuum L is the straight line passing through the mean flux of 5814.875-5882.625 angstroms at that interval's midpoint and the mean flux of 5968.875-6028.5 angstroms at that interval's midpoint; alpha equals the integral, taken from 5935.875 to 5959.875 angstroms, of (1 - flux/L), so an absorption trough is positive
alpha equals 0.20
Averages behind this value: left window 12.1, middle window 11.5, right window 11.4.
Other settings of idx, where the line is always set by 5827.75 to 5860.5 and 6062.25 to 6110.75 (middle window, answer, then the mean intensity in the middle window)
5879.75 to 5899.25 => 2.5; 10.1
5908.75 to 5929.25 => 0.2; 11.4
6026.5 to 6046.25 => -0.2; 11.5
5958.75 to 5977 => 0.1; 11.4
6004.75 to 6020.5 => 0.3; 11.2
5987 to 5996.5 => 0.2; 11.2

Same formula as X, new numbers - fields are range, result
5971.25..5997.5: 11.5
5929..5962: 11.4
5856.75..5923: 11.5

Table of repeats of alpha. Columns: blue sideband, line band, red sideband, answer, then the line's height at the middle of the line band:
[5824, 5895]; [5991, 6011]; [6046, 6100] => 0.59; 11.5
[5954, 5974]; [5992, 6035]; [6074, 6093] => -0.01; 11.2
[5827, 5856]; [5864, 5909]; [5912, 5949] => 0.45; 11.6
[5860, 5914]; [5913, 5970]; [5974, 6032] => 0.10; 11.4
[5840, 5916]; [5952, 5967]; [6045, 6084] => 0.23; 11.4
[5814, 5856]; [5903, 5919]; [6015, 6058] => 0.29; 11.7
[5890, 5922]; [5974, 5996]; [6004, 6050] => -0.49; 11.2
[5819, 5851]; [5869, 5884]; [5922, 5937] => -1.85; 11.6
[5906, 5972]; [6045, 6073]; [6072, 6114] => -0.40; 11.3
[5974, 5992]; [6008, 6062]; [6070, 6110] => 0.12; 11.5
